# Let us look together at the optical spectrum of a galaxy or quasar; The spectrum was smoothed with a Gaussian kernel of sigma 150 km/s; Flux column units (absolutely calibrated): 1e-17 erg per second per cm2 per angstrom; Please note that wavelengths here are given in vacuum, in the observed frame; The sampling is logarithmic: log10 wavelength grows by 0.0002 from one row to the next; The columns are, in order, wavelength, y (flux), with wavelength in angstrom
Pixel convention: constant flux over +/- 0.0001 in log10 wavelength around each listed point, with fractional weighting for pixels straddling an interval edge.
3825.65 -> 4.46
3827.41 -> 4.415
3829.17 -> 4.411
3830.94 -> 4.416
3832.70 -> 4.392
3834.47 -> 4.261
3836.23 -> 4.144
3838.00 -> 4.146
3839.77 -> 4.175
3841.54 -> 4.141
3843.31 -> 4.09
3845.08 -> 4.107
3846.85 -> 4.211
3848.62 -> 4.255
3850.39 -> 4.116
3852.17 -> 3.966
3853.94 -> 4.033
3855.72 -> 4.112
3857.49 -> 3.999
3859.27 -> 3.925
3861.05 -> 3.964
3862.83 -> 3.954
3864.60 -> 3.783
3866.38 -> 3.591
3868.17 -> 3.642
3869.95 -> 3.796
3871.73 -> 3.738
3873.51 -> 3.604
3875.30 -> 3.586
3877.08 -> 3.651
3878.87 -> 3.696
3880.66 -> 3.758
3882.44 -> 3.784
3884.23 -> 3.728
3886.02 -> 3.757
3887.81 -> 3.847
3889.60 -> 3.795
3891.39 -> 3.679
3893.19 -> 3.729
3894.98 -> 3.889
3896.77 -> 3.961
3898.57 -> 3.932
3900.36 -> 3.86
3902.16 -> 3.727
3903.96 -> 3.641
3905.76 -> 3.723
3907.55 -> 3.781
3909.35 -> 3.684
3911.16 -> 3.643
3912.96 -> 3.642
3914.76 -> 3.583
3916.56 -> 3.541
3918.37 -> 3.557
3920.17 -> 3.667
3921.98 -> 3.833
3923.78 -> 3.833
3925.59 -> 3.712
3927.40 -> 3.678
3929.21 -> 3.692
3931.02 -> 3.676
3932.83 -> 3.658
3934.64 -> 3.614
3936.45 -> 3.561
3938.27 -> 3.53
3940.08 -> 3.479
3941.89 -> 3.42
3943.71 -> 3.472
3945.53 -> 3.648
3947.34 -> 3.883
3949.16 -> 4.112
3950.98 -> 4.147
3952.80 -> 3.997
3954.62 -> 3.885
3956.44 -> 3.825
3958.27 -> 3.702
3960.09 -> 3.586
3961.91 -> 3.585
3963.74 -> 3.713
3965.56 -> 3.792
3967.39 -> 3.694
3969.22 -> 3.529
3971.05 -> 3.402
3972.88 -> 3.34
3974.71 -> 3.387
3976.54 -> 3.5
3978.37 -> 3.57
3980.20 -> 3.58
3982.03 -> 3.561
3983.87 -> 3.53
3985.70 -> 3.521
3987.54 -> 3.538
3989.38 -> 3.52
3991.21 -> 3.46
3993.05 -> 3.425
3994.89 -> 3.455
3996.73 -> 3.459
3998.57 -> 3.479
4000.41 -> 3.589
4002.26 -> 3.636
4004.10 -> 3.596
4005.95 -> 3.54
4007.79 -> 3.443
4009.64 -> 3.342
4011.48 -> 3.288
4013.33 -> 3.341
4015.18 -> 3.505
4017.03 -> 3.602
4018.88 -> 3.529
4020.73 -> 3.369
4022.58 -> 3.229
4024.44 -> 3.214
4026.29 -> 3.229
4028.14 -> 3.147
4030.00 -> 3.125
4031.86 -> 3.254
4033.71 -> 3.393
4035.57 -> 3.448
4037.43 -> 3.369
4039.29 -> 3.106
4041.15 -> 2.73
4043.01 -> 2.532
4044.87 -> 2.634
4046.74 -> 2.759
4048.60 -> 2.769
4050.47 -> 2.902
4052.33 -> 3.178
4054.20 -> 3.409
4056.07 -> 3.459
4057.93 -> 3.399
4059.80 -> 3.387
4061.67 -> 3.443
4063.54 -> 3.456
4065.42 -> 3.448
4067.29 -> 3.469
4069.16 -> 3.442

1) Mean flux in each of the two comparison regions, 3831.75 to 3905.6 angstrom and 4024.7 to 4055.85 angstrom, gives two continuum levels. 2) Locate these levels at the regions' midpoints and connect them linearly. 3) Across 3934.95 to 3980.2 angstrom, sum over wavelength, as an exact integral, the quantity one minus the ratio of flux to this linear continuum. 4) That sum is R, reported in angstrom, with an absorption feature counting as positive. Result -2.4 angstrom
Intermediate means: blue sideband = 3.9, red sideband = 3.07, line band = 3.65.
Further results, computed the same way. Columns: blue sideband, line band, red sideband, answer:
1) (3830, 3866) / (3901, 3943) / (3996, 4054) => 1.1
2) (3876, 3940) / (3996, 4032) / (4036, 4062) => -1.8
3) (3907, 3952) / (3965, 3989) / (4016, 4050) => -0.7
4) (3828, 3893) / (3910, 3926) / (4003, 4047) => 0.2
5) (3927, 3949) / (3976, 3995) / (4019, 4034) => -0.5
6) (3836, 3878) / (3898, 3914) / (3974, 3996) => 0.2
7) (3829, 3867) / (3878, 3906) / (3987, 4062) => 0.8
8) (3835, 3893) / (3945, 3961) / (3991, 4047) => -1.4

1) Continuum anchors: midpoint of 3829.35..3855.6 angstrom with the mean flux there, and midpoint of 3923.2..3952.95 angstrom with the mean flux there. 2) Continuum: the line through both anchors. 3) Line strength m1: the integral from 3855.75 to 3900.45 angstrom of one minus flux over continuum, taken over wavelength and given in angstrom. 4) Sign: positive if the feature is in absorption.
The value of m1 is 2.34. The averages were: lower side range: 4.18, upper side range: 3.7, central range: 3.79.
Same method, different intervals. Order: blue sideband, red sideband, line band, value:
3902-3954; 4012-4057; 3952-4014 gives -2.3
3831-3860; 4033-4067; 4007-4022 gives -0.4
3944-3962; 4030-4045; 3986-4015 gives -0.5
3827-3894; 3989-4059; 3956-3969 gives -0.6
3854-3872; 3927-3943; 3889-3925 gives -0.4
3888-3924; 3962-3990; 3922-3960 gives -0.9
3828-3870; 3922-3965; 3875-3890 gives 0.8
